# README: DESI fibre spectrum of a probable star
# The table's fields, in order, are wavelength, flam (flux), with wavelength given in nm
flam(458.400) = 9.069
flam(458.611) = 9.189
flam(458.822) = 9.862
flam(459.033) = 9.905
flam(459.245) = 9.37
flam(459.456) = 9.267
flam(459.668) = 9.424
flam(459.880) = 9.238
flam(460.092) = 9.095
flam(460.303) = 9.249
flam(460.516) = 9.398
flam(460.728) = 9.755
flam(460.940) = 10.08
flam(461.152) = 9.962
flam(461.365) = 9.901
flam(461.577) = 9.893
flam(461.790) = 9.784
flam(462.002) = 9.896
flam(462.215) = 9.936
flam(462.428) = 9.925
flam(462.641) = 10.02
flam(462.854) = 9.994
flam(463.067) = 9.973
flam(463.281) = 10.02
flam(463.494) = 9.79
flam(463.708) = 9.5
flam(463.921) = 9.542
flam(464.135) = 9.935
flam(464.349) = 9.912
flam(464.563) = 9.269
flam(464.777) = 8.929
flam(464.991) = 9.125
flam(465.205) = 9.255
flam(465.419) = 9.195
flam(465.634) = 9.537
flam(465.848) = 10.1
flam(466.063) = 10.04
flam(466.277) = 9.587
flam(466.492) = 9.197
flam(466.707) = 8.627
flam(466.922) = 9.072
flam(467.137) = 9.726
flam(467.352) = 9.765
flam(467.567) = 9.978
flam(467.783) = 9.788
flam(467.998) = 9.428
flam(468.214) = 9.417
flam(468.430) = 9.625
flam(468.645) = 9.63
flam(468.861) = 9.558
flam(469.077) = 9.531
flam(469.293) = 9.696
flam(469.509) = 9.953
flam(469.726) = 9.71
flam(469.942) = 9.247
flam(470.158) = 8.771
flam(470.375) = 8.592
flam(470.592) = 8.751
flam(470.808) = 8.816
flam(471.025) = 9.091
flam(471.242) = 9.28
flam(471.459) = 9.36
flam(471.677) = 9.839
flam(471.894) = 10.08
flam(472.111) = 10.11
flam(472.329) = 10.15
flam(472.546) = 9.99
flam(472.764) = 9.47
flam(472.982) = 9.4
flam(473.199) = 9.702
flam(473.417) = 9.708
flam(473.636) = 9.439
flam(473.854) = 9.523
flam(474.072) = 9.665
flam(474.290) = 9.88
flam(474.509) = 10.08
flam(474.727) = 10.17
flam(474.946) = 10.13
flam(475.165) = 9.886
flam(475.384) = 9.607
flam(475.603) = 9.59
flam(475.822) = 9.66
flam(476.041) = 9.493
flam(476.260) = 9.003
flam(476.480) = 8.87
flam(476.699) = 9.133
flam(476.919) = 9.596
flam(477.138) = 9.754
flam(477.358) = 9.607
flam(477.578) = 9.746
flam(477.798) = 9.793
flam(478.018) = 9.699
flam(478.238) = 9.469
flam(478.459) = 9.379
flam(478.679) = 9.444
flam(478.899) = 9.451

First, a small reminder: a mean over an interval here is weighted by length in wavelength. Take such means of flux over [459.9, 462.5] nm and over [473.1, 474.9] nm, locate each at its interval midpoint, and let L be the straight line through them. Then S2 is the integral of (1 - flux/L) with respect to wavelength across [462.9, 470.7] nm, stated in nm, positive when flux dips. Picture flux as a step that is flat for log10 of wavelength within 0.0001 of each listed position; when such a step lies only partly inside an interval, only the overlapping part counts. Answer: 0.20 nm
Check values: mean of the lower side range 9.72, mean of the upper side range 9.78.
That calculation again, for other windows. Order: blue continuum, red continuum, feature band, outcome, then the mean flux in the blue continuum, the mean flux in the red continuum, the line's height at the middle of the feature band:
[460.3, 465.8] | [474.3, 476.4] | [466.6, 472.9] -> 0.148 nm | 9.69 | 9.73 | 9.71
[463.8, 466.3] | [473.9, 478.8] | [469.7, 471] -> 0.086 nm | 9.54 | 9.62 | 9.58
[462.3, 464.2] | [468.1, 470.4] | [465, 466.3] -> 0.015 nm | 9.85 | 9.46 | 9.7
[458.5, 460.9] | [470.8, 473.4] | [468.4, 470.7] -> 0.058 nm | 9.45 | 9.64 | 9.6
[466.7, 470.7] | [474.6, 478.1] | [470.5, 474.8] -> -0.045 nm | 9.43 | 9.61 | 9.53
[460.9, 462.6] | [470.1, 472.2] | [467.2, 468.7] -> -0.027 nm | 9.92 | 9.27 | 9.49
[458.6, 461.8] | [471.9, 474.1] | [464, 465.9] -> 0.037 nm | 9.59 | 9.74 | 9.64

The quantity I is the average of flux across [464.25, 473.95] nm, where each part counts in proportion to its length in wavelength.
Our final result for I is 9.49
